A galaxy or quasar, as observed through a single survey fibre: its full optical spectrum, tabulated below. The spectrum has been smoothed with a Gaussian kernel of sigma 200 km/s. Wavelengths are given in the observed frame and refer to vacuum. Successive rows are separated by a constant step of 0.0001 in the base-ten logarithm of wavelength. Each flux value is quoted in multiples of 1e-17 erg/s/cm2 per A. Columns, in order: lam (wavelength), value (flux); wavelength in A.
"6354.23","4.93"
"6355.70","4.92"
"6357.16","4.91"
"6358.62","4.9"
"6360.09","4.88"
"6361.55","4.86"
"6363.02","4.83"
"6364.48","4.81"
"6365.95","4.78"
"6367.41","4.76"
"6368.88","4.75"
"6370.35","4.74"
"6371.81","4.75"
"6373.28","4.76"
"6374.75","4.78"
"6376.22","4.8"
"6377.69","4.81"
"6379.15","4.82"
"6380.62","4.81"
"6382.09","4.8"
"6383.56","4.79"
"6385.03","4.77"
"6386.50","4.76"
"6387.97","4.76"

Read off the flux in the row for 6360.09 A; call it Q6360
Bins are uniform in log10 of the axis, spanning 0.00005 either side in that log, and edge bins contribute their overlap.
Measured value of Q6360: 4.88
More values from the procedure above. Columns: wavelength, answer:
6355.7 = 4.92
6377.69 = 4.81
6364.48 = 4.81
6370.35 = 4.74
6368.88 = 4.75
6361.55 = 4.86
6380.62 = 4.81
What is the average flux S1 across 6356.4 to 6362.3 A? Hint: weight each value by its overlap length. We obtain 4.89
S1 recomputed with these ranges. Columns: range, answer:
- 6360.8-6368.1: 4.81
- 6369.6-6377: 4.76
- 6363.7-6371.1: 4.77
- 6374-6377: 4.78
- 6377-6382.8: 4.82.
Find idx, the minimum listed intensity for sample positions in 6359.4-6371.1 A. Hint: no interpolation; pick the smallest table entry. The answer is 4.74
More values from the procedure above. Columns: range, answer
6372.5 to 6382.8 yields 4.76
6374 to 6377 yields 4.78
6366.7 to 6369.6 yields 4.75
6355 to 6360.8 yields 4.88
